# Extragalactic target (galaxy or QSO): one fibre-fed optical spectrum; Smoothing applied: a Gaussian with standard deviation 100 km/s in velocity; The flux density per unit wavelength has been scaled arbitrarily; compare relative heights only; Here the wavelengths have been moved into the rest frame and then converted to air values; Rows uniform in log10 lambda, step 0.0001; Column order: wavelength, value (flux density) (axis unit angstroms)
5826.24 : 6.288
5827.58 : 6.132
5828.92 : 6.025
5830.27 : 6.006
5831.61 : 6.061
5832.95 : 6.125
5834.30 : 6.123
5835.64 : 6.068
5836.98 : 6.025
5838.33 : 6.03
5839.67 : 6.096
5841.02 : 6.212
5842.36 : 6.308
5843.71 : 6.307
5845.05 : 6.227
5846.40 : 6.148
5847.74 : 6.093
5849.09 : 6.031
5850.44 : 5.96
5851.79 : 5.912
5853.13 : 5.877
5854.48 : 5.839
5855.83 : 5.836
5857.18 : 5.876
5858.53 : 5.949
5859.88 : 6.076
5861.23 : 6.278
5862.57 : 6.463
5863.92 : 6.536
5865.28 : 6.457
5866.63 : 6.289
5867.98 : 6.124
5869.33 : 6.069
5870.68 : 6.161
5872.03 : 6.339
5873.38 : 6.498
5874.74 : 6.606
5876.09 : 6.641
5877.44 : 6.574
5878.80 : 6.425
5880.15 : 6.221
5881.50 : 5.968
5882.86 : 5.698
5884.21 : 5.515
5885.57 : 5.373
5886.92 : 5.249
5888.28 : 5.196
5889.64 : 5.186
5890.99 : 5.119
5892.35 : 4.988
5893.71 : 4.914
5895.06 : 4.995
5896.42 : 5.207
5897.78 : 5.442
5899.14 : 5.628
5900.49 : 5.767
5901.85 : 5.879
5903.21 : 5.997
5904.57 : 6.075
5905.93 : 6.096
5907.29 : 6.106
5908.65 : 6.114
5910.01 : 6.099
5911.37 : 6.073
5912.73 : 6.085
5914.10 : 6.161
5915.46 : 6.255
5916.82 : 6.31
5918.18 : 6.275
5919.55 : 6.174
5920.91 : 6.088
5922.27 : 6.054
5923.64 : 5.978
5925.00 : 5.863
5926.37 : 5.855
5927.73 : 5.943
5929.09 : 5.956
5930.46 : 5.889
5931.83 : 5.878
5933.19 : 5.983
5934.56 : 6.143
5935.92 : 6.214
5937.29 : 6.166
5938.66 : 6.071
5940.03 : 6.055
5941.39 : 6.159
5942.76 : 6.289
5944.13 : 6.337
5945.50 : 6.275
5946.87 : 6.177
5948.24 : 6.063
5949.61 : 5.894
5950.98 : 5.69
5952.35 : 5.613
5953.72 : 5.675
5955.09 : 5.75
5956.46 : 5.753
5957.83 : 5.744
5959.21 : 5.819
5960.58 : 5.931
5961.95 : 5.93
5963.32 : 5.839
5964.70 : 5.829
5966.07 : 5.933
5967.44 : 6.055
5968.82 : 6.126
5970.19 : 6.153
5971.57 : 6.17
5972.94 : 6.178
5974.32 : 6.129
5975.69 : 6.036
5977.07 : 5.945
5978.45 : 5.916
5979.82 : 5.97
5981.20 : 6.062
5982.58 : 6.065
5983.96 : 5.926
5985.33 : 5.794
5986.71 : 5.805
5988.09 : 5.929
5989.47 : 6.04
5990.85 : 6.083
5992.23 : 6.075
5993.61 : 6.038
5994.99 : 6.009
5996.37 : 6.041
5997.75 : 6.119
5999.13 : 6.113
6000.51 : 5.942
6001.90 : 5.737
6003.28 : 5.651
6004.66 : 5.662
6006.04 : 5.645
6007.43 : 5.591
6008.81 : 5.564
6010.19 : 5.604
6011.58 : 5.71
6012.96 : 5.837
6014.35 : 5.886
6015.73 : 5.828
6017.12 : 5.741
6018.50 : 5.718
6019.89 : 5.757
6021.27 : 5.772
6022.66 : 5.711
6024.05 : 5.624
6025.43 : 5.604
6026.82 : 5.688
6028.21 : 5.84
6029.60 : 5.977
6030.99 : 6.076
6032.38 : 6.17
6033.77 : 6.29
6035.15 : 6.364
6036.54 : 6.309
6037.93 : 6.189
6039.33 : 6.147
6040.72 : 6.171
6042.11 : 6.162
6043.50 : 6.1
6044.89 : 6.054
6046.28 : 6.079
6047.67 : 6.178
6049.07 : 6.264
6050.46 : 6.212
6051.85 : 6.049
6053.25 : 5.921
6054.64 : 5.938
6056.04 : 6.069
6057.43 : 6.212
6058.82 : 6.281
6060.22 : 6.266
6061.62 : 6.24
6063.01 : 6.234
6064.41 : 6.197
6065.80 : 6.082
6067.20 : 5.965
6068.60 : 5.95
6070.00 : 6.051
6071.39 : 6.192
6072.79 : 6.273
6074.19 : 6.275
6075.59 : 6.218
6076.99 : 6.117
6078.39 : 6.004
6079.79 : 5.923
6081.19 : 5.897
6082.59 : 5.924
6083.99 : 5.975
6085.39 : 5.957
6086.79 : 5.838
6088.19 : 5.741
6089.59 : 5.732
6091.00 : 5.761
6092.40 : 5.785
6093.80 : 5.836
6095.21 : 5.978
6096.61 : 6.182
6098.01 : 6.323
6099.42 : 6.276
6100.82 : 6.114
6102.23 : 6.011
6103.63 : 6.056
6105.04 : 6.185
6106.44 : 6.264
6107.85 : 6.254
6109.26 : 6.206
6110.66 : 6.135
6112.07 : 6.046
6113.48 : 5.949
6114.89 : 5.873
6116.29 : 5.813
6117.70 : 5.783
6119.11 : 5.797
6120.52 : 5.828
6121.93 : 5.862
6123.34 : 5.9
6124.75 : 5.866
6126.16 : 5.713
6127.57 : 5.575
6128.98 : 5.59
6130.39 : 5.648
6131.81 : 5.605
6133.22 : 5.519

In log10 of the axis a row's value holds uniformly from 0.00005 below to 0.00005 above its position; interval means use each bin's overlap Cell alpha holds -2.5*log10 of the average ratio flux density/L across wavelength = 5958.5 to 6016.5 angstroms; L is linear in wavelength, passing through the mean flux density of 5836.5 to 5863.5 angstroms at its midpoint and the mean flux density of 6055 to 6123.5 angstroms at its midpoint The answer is 0.02 mag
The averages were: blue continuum 6.08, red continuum 6.04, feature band 5.92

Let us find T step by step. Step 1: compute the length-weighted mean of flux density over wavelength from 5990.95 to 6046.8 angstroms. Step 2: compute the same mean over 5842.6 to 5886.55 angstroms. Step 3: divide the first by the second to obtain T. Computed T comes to 0.96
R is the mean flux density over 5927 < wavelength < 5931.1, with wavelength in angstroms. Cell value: 5.94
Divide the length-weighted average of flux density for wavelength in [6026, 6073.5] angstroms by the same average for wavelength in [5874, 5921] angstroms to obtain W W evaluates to 1.0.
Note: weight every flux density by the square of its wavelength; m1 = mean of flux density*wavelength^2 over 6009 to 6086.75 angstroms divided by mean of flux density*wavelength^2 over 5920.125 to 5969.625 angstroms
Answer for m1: 1.04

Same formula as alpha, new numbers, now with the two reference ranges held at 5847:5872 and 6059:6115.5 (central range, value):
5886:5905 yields 0.13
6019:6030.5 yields 0.06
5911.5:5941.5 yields 0.00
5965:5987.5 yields 0.01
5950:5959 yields 0.07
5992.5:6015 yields 0.05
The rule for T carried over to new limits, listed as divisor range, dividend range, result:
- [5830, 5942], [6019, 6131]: 1.00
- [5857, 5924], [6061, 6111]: 1.02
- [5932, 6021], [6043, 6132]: 1.01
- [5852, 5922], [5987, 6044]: 0.99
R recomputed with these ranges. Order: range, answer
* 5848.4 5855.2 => 5.92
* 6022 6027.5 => 5.66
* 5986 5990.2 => 5.92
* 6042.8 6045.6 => 6.09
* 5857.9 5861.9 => 6.11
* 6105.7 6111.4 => 6.22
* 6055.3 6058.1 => 6.13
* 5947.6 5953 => 5.81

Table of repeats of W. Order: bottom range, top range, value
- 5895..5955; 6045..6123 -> 1.01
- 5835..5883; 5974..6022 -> 0.95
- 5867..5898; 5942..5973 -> 1.03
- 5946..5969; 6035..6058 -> 1.05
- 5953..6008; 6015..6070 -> 1.02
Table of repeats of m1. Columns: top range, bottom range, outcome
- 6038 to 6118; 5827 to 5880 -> 1.06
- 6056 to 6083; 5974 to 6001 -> 1.05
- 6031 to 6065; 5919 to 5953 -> 1.06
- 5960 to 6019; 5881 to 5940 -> 1.04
